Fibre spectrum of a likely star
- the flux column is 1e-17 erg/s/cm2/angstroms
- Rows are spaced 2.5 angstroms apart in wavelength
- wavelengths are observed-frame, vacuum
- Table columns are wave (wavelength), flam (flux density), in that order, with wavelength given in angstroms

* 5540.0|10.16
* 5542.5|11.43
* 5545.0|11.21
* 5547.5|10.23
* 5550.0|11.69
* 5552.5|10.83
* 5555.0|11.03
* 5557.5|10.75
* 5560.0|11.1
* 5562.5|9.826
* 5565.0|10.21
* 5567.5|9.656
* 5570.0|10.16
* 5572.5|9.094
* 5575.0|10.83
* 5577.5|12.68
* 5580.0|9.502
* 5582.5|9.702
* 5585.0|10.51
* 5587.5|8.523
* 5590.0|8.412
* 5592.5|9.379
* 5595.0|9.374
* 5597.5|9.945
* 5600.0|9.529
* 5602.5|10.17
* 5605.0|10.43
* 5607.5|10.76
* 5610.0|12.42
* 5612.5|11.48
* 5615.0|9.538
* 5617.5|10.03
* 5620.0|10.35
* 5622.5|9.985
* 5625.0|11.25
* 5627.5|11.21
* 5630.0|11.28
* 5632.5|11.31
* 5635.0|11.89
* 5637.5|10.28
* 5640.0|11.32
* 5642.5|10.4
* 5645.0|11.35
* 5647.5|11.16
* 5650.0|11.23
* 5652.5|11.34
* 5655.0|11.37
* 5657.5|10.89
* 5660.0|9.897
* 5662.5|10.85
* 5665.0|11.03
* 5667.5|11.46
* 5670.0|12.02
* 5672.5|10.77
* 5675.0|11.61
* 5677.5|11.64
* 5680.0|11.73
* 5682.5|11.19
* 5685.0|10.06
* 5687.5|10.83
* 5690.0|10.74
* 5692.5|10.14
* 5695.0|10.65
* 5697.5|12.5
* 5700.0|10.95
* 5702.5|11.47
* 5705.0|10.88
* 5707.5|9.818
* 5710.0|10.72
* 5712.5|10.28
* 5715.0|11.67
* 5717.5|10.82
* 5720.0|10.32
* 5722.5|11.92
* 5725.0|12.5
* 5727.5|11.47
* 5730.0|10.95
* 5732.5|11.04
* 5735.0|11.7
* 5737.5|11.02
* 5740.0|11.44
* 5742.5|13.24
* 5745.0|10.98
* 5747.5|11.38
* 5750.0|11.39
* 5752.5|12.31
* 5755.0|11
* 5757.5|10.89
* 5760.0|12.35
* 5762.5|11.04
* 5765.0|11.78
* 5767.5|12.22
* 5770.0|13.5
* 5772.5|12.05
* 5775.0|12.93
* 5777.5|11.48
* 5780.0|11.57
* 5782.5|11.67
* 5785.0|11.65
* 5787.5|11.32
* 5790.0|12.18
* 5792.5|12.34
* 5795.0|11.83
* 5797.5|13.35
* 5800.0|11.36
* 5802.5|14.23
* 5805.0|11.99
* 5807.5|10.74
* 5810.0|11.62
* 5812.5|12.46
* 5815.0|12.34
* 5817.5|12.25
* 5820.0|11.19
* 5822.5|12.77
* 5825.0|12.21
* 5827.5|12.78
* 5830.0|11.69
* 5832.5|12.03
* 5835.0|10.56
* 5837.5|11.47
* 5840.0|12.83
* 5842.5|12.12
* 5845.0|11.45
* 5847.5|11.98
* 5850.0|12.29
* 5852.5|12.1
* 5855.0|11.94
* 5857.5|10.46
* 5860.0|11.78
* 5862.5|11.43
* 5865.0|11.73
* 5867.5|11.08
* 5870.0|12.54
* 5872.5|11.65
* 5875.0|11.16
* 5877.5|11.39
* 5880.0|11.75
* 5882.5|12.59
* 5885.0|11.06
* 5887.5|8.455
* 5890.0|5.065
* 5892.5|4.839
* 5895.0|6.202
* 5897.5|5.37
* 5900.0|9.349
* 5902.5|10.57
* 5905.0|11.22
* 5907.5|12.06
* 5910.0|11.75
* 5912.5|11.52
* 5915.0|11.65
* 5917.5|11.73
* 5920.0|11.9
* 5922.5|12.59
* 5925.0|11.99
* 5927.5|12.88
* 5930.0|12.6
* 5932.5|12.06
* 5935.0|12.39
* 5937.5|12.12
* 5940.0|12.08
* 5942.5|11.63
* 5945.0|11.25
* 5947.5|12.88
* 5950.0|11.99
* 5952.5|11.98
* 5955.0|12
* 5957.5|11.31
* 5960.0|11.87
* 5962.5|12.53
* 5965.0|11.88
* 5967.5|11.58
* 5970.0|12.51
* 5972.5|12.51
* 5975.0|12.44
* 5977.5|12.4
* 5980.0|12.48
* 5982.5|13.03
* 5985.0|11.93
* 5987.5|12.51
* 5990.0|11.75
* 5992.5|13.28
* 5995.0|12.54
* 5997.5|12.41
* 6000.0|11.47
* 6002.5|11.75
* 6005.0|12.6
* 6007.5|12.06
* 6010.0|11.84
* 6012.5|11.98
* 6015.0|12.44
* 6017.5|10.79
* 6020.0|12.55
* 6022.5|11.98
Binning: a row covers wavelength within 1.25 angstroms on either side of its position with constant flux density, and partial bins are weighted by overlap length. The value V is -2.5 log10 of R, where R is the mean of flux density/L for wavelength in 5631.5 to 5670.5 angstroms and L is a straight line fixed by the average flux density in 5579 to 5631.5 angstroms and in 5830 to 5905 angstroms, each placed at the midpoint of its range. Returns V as -0.08 mag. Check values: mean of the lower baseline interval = 10.2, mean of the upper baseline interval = 10.6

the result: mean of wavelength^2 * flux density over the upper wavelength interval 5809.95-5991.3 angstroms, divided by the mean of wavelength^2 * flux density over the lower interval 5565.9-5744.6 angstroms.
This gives 1.2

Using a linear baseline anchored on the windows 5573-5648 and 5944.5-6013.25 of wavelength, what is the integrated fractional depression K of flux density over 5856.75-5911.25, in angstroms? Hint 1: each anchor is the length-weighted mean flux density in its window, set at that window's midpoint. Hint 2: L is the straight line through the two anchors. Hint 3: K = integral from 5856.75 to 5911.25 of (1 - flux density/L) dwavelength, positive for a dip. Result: 7.3 angstroms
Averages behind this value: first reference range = 10.5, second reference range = 12.2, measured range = 10.2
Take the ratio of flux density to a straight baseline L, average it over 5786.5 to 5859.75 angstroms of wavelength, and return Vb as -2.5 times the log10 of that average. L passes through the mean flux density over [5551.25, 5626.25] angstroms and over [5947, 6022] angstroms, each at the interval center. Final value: -0.06 mag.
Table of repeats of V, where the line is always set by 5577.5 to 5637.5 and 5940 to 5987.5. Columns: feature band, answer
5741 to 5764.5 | -0.05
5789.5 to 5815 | -0.08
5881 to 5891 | 0.23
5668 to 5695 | -0.03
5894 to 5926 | 0.12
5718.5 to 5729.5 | -0.05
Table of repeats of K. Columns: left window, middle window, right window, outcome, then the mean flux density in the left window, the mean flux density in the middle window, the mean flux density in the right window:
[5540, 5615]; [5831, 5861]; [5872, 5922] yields -4.82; 10.4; 11.8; 10.1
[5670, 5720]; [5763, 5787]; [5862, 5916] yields -3.12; 11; 12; 10.2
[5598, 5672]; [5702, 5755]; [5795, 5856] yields 0.84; 10.9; 11.3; 12.1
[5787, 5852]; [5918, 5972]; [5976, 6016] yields 0.53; 12.1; 12.1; 12.3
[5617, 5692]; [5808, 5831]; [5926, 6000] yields -0.87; 11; 12.1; 12.2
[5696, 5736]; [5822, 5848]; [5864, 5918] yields -3.62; 11.2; 12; 10.2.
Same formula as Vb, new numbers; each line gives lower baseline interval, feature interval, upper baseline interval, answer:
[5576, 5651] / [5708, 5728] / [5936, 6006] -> -0.02 mag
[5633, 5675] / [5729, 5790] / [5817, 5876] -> -0.02 mag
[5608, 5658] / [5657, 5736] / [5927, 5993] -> 0.02 mag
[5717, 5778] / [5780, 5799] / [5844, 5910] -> -0.07 mag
